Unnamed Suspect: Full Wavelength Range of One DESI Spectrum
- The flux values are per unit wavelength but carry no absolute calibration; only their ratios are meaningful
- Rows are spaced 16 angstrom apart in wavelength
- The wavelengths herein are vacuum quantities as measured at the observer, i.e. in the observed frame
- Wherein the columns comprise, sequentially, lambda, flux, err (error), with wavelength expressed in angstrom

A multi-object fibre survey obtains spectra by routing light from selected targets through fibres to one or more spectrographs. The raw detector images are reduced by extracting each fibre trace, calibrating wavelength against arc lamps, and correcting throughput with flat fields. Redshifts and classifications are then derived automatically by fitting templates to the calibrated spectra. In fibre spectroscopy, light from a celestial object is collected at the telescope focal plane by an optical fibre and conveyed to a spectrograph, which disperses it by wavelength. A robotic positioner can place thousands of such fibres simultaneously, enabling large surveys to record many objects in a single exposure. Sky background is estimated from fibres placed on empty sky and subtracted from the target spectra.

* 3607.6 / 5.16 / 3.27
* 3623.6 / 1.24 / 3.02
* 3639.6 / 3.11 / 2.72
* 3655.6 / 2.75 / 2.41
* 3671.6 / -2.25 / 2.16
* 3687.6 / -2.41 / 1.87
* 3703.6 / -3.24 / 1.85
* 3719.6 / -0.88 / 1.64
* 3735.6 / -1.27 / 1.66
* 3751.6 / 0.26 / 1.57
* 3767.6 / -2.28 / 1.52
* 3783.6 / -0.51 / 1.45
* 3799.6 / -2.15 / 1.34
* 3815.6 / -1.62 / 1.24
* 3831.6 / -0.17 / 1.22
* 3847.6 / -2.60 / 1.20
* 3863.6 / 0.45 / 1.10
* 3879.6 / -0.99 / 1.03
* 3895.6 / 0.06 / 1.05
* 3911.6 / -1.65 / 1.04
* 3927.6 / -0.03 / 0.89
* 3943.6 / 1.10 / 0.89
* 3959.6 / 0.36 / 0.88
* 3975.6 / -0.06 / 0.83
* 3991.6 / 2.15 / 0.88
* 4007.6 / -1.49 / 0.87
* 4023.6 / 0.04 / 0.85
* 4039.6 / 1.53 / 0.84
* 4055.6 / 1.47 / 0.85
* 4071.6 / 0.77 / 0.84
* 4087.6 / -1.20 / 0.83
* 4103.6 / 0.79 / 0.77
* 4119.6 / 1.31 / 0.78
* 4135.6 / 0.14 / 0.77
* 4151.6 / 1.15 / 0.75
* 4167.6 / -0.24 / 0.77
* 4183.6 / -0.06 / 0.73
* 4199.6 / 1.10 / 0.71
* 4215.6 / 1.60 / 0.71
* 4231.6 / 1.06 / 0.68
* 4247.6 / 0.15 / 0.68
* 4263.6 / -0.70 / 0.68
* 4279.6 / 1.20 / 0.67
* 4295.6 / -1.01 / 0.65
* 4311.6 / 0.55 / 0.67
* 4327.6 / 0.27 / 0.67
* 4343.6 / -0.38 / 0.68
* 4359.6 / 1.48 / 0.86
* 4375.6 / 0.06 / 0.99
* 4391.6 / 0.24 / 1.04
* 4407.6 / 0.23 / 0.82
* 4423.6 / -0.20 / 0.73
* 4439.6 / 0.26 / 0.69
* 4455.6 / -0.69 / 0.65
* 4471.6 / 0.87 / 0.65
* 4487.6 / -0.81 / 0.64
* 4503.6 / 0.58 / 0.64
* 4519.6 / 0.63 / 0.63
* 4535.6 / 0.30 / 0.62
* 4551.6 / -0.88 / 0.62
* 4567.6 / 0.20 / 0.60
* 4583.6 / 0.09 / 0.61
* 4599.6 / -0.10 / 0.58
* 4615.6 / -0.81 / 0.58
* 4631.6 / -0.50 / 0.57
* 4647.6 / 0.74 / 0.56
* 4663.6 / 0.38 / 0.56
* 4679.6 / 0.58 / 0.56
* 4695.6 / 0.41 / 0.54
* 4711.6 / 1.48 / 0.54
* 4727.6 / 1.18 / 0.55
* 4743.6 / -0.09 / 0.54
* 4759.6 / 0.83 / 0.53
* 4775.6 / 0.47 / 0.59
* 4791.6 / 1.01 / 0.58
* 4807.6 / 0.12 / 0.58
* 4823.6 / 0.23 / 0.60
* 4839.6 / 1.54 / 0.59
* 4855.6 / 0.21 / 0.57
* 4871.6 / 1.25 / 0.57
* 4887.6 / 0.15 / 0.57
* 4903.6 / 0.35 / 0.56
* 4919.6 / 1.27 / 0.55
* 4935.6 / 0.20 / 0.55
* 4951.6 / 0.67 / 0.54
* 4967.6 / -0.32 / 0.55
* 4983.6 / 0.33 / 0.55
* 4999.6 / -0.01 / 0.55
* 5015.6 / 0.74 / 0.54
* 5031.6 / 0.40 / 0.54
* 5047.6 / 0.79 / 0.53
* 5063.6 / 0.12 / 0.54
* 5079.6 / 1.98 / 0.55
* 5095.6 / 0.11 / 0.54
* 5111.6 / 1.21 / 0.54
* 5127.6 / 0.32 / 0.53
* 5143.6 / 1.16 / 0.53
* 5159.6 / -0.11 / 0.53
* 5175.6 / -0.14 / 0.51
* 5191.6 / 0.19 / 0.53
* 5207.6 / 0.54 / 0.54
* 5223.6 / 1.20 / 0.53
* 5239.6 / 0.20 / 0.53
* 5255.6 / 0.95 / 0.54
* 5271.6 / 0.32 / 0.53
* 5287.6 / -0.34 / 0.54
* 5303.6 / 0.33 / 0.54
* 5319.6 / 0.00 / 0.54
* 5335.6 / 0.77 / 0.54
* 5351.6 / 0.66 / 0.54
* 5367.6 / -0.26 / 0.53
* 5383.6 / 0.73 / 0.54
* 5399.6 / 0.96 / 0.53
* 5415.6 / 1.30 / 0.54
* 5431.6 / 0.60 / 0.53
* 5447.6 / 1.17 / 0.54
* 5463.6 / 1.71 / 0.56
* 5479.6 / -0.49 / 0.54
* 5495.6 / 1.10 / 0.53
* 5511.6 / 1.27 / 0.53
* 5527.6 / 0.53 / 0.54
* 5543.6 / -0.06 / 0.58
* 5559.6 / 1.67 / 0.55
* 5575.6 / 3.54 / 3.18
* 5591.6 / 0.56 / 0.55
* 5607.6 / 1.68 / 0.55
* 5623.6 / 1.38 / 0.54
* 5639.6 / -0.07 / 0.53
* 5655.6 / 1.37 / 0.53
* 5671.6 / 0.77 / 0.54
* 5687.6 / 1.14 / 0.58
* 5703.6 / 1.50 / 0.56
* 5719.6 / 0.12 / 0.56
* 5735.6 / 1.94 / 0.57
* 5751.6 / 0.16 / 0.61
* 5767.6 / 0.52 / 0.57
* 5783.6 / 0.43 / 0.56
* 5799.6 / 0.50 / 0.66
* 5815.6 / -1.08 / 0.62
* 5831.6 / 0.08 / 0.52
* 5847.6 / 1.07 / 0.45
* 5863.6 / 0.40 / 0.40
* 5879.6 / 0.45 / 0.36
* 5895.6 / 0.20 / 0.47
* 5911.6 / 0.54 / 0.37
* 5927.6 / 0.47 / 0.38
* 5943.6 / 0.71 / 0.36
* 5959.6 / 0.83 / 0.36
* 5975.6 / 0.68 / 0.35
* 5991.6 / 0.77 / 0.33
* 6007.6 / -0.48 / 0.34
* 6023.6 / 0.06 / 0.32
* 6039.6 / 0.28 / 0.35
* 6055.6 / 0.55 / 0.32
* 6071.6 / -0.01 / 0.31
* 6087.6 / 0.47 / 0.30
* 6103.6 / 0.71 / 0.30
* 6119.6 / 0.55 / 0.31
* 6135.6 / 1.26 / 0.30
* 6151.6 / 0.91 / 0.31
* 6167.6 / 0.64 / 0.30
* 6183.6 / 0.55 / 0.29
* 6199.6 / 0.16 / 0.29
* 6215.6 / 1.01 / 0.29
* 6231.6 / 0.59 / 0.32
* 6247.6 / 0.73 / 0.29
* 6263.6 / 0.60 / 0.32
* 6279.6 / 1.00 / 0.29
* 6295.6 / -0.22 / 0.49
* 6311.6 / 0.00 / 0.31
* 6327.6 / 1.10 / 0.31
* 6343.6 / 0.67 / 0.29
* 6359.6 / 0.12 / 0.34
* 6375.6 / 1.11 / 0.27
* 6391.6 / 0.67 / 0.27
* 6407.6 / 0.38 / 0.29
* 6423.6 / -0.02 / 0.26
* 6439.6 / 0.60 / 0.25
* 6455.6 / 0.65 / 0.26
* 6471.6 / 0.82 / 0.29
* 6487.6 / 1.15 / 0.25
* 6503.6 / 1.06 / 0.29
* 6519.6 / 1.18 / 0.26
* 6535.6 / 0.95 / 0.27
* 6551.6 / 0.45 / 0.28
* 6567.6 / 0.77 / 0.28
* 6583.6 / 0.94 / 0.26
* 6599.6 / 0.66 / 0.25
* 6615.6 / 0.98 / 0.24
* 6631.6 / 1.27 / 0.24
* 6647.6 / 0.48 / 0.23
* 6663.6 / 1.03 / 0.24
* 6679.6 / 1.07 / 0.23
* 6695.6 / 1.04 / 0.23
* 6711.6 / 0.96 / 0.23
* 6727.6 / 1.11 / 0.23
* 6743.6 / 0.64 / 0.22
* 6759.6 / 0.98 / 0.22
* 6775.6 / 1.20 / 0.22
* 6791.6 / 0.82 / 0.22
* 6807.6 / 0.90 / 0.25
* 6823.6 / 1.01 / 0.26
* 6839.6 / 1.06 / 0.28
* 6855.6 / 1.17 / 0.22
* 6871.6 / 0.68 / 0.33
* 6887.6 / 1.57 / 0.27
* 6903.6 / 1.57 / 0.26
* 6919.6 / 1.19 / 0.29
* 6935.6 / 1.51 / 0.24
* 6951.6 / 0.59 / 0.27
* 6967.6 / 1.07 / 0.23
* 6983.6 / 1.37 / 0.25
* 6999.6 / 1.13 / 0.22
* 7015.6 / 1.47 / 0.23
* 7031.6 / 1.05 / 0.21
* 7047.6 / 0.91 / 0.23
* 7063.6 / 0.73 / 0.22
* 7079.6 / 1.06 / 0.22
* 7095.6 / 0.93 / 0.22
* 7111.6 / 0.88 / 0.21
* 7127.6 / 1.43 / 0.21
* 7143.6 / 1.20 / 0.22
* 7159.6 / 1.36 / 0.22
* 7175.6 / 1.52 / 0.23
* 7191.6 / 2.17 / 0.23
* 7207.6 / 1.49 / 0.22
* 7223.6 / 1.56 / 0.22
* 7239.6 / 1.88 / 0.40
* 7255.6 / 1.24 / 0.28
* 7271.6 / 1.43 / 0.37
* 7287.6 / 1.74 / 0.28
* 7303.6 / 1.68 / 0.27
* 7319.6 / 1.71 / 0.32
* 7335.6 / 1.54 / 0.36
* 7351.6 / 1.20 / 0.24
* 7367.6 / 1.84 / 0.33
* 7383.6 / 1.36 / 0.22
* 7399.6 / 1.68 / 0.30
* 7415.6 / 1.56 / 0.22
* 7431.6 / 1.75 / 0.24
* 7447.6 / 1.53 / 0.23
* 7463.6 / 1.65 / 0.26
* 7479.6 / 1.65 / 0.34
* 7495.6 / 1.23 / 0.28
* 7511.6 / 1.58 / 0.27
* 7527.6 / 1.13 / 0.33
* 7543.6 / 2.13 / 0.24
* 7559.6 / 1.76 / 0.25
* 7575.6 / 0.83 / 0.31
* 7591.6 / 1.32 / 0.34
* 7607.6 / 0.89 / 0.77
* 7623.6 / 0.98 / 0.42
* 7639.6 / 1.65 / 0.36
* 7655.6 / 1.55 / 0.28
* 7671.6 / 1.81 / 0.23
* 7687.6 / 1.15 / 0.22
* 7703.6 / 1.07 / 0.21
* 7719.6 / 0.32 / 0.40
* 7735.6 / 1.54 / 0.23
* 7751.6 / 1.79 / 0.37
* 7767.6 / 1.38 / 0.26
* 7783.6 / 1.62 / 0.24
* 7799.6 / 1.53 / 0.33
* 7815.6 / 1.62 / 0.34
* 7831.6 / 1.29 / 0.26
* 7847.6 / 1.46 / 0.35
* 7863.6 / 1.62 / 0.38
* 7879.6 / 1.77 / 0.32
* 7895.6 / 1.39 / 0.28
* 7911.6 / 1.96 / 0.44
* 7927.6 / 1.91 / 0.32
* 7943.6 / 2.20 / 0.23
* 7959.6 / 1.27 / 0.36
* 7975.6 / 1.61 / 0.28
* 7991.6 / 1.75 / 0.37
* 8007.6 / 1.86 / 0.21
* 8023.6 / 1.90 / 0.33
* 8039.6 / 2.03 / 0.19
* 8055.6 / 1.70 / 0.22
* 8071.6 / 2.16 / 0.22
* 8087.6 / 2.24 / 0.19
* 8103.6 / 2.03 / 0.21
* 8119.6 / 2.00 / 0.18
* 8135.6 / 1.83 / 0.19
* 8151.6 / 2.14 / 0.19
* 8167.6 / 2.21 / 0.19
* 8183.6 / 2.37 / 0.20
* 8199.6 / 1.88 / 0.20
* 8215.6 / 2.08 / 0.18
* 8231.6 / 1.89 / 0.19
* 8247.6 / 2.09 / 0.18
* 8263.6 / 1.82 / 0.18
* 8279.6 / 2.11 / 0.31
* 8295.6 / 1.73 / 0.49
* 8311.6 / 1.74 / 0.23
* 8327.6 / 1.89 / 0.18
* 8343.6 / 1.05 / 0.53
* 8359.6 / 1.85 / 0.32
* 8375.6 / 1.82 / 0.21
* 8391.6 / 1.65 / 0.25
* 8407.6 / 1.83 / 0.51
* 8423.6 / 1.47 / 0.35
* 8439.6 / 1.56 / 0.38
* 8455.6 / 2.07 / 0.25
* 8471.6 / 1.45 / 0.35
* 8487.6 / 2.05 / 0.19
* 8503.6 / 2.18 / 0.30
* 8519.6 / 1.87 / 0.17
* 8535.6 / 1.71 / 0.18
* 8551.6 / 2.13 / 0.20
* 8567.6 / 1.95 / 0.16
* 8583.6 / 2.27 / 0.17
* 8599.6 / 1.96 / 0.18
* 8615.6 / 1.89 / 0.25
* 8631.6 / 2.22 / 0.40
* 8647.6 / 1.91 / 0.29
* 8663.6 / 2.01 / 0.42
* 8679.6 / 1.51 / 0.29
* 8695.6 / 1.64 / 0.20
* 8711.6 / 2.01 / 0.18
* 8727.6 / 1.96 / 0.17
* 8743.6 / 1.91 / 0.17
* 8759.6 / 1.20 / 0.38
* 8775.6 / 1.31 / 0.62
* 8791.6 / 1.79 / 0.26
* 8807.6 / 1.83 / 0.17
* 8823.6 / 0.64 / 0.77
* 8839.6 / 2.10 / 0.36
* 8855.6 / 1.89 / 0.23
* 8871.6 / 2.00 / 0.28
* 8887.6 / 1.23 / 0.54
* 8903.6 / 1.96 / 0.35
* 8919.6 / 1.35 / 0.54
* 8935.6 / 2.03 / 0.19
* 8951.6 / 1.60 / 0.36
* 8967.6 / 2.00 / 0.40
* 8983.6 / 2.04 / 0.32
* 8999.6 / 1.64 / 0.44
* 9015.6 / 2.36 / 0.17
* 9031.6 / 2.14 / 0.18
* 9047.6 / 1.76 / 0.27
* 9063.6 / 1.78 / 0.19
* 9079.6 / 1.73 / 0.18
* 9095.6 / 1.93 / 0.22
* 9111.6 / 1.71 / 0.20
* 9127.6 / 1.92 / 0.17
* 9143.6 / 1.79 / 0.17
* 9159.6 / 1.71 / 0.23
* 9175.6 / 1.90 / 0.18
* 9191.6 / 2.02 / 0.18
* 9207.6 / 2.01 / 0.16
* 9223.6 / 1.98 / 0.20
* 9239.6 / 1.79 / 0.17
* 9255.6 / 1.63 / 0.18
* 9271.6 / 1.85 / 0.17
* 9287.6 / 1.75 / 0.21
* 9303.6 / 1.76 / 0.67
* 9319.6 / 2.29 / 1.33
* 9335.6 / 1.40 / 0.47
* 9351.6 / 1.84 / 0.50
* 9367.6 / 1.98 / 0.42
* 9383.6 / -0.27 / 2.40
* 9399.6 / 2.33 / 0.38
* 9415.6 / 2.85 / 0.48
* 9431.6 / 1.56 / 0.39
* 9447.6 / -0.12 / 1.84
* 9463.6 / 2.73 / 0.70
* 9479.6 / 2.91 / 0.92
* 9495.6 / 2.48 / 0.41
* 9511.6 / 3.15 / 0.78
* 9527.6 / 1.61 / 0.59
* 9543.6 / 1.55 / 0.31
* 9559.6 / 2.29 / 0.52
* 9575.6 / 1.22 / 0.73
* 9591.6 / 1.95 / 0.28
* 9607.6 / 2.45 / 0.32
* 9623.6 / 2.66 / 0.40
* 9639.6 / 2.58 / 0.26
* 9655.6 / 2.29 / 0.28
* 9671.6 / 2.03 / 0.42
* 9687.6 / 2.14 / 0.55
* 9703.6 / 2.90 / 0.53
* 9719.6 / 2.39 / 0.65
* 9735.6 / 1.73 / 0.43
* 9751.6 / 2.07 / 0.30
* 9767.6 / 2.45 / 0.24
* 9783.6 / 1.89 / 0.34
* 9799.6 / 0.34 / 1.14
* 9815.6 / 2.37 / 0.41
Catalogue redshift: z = 0.790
